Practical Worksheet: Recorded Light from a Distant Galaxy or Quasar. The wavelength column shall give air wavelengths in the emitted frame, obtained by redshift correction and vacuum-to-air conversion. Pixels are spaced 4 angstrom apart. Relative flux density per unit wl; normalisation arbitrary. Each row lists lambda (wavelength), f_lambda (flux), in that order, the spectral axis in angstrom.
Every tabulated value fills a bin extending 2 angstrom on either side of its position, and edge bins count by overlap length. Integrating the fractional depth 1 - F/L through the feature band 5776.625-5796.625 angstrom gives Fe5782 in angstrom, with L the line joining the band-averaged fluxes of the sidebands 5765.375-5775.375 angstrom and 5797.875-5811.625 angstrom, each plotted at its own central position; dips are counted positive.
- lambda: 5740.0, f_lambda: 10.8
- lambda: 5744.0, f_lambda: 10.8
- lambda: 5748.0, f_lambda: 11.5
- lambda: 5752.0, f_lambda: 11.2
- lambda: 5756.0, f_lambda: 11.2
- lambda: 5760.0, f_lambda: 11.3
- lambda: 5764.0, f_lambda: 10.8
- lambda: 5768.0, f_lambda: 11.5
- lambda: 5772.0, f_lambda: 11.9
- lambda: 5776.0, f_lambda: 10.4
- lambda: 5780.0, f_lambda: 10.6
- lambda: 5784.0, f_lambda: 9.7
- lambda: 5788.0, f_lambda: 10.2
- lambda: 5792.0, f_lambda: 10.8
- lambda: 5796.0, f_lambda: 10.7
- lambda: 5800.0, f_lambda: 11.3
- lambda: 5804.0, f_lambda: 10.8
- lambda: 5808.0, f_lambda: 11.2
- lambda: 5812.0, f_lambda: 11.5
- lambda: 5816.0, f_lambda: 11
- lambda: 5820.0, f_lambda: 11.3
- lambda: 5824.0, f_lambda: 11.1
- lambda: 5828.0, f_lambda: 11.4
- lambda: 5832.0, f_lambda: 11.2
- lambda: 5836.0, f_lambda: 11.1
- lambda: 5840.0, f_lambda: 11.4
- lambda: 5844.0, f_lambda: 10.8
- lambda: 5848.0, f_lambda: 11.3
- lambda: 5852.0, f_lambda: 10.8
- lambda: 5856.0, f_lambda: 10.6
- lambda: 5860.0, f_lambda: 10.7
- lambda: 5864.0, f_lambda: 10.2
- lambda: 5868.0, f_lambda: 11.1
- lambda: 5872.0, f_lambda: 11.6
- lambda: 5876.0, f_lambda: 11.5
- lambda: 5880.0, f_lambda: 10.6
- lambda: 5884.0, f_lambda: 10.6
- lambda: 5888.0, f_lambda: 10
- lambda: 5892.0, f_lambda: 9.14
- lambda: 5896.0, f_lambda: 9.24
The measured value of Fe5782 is 1.65 angstrom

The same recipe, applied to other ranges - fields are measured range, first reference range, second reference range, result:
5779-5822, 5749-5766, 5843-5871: 0.66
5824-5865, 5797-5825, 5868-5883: 0.70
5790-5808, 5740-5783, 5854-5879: 0.15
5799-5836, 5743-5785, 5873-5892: -1.28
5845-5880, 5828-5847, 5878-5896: -1.28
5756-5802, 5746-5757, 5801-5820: 1.57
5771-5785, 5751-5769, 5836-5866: 0.62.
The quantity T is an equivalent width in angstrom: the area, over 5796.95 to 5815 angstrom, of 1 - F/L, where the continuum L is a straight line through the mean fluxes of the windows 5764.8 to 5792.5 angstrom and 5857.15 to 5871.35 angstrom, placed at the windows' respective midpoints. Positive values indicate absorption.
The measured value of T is -0.7 angstrom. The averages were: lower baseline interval 10.7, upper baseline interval 10.8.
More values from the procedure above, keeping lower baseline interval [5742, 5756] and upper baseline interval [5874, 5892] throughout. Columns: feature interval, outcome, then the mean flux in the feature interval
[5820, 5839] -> -0.8 angstrom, 11.2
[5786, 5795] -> 0.4 angstrom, 10.5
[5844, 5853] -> -0.3 angstrom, 11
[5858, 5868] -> 0.0 angstrom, 10.6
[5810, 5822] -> -0.5 angstrom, 11.3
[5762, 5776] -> -0.2 angstrom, 11.3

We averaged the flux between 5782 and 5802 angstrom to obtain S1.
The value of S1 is 10.5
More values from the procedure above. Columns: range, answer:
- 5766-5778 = 11.3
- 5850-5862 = 10.7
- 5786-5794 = 10.5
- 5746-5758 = 11.3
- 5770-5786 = 10.6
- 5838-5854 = 11.1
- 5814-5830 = 11.2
